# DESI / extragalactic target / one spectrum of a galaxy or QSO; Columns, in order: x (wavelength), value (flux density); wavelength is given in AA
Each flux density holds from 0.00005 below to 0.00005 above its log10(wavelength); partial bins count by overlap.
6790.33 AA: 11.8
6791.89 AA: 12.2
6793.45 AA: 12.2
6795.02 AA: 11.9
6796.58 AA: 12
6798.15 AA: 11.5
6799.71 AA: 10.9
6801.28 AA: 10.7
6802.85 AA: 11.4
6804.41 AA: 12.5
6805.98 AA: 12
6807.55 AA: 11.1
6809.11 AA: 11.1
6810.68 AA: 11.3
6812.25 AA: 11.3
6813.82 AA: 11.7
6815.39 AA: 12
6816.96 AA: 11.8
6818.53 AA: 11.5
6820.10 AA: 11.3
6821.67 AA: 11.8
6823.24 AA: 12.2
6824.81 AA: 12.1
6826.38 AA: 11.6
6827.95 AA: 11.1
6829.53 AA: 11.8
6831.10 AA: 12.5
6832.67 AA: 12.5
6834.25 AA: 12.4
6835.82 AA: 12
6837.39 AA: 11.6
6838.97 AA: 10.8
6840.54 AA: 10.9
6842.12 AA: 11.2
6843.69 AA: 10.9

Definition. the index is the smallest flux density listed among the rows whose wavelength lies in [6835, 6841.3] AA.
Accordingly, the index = 10.8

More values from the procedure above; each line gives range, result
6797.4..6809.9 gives 10.7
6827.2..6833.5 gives 11.1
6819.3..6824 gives 11.3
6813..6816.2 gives 11.7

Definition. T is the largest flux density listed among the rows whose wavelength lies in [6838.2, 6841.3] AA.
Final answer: 10.9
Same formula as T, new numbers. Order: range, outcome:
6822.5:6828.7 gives 12.2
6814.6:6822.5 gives 12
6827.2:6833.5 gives 12.5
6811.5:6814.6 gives 11.7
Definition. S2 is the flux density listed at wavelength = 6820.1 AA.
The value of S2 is 11.3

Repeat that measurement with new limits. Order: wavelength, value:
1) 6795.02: 11.9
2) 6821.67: 11.8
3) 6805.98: 12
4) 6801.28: 10.7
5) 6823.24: 12.2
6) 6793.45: 12.2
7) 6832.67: 12.5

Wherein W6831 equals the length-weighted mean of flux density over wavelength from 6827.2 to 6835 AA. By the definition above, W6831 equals 12.1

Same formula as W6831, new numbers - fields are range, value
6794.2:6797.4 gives 11.9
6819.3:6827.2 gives 11.8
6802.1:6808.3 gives 11.8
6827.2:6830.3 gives 11.4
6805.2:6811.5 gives 11.4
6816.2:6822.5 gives 11.6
